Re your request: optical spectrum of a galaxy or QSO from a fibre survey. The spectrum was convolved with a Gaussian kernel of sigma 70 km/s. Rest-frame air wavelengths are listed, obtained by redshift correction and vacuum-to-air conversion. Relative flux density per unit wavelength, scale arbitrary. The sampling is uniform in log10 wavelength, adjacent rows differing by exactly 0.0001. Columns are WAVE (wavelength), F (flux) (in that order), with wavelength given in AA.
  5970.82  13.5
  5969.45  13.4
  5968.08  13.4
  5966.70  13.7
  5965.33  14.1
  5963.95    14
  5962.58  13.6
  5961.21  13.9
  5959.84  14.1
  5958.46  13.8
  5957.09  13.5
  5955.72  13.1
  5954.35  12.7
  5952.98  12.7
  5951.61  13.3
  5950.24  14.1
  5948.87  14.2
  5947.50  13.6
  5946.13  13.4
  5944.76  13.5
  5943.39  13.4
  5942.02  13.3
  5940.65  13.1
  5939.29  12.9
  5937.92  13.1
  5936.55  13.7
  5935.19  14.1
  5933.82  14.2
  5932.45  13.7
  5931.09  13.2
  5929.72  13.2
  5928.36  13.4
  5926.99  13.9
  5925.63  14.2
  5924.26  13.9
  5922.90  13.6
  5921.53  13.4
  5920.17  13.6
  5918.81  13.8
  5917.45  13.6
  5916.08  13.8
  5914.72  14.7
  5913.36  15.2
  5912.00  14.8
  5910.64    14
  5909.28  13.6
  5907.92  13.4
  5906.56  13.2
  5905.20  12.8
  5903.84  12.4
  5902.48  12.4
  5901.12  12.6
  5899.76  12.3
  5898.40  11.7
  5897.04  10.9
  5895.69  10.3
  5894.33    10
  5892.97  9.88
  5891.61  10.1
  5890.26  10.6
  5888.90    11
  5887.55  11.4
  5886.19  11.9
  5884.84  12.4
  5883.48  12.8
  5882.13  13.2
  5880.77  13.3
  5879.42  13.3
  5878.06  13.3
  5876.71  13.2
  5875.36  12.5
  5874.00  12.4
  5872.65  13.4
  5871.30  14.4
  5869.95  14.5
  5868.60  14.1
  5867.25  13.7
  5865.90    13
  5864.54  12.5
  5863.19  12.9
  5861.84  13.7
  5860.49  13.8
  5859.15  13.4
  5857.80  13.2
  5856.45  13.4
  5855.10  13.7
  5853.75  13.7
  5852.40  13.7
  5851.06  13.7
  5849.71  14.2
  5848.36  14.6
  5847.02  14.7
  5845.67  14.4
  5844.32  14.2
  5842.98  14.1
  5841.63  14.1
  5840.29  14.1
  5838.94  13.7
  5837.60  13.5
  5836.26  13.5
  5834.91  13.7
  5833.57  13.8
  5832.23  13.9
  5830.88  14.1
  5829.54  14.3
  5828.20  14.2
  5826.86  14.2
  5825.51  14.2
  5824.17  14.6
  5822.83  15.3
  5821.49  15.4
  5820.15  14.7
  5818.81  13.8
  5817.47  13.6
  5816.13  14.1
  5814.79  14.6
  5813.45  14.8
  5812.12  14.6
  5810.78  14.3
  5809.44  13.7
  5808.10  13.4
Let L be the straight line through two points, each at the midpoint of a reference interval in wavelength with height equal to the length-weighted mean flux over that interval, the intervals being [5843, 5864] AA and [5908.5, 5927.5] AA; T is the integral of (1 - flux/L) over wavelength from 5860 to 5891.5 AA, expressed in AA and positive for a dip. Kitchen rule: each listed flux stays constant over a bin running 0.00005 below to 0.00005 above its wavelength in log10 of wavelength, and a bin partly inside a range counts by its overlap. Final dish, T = 2.3 AA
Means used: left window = 13.8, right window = 14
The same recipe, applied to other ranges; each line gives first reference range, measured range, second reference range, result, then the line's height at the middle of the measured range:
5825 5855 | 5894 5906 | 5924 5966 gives 1.7 AA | 13.8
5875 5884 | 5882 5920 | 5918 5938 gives 2.6 AA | 13.4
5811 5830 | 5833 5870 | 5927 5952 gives 1.2 AA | 14.2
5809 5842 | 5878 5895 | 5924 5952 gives 2.6 AA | 13.9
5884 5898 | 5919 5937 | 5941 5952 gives -1.5 AA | 12.7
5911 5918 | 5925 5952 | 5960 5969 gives 1.0 AA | 14.1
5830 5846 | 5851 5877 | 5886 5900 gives -2.1 AA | 12.5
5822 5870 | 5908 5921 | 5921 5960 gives -0.4 AA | 13.6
